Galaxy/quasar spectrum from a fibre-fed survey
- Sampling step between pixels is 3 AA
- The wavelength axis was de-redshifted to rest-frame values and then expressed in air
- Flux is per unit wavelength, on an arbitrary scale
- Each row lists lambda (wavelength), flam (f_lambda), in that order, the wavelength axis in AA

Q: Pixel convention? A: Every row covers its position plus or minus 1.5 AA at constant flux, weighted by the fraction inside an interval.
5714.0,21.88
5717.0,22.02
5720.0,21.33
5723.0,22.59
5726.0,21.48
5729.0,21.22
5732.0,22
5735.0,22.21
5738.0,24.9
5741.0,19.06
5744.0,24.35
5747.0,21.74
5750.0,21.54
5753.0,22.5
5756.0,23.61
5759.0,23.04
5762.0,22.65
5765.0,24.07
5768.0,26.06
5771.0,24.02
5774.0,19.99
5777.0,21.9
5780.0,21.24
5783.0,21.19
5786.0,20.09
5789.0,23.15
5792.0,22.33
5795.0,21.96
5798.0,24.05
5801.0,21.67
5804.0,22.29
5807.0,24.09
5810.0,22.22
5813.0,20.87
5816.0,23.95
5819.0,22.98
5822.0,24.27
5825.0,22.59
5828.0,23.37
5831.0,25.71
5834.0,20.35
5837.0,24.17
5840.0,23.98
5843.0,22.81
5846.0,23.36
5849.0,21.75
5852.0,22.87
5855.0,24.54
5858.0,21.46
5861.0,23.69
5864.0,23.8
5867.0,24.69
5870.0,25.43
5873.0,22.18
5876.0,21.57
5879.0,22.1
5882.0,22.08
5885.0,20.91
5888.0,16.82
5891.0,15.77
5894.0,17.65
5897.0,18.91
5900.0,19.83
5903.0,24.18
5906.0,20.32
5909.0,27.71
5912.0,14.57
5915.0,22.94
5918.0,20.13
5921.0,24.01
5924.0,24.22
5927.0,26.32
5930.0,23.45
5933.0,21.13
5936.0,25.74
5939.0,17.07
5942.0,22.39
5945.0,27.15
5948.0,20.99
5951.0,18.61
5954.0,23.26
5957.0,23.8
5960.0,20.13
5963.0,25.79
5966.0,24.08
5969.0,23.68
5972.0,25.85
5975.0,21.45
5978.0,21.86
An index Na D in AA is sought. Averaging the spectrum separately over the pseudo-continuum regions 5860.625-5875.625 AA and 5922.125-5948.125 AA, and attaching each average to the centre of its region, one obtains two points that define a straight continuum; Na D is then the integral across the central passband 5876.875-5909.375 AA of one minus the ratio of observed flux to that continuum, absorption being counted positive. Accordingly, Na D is 4.5 AA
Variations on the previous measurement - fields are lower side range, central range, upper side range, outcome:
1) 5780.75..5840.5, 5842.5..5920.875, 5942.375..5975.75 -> 4.41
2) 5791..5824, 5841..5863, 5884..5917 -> -1.58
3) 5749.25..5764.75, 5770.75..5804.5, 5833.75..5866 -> 1.50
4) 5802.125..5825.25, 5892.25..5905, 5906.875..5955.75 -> 1.42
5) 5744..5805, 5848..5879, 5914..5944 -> -0.67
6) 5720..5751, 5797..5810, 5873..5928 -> -0.73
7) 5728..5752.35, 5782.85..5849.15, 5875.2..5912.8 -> -4.94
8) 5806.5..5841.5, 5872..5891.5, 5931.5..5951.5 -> 1.93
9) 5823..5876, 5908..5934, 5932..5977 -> 0.30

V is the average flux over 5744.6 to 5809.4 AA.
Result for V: 22.6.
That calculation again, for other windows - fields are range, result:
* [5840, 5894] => 22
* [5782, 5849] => 22.8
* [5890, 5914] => 20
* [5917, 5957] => 22.7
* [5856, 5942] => 21.8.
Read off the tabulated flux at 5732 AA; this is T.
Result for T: 22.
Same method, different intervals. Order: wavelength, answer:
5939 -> 17.07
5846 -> 23.36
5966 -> 24.08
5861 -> 23.69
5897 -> 18.91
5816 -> 23.95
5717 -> 22.02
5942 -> 22.39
